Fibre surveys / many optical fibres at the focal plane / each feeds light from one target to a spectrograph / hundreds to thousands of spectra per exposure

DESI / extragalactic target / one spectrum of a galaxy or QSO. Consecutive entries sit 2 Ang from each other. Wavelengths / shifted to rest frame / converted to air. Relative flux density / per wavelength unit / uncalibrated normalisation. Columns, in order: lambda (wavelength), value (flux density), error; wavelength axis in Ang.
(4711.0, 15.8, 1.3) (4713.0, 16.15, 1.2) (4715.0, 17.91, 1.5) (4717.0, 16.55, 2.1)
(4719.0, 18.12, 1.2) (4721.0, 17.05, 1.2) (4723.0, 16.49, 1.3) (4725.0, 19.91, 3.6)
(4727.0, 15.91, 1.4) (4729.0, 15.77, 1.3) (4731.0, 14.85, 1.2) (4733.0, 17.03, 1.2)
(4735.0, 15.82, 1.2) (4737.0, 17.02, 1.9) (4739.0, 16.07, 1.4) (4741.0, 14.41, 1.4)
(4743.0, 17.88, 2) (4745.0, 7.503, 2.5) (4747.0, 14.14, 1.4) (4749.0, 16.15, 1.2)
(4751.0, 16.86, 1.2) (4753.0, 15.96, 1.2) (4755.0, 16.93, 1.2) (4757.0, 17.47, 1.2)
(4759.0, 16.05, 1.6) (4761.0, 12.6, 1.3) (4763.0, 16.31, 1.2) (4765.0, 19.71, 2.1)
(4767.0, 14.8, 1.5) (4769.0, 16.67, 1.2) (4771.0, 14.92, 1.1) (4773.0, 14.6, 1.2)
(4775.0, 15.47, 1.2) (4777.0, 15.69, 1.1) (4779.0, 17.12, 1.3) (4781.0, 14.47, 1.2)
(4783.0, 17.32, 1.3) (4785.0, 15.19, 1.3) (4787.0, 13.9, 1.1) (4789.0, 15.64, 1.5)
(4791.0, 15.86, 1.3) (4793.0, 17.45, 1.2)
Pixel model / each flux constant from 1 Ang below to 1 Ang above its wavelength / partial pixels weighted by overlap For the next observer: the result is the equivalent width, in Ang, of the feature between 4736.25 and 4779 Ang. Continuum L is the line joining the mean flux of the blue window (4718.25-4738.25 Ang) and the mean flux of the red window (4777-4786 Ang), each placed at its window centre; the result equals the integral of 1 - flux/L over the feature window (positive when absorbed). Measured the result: 1.9 Ang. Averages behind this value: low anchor 16.8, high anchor 16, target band 15.6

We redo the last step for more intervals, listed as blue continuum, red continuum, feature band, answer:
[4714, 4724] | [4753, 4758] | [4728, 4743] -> 0.98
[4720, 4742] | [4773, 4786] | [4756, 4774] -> 0.07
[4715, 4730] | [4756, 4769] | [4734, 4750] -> 1.75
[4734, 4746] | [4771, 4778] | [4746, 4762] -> -0.87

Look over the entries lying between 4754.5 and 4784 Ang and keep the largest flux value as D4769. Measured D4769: 19.71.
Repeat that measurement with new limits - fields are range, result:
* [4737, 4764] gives 17.88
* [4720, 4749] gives 19.91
